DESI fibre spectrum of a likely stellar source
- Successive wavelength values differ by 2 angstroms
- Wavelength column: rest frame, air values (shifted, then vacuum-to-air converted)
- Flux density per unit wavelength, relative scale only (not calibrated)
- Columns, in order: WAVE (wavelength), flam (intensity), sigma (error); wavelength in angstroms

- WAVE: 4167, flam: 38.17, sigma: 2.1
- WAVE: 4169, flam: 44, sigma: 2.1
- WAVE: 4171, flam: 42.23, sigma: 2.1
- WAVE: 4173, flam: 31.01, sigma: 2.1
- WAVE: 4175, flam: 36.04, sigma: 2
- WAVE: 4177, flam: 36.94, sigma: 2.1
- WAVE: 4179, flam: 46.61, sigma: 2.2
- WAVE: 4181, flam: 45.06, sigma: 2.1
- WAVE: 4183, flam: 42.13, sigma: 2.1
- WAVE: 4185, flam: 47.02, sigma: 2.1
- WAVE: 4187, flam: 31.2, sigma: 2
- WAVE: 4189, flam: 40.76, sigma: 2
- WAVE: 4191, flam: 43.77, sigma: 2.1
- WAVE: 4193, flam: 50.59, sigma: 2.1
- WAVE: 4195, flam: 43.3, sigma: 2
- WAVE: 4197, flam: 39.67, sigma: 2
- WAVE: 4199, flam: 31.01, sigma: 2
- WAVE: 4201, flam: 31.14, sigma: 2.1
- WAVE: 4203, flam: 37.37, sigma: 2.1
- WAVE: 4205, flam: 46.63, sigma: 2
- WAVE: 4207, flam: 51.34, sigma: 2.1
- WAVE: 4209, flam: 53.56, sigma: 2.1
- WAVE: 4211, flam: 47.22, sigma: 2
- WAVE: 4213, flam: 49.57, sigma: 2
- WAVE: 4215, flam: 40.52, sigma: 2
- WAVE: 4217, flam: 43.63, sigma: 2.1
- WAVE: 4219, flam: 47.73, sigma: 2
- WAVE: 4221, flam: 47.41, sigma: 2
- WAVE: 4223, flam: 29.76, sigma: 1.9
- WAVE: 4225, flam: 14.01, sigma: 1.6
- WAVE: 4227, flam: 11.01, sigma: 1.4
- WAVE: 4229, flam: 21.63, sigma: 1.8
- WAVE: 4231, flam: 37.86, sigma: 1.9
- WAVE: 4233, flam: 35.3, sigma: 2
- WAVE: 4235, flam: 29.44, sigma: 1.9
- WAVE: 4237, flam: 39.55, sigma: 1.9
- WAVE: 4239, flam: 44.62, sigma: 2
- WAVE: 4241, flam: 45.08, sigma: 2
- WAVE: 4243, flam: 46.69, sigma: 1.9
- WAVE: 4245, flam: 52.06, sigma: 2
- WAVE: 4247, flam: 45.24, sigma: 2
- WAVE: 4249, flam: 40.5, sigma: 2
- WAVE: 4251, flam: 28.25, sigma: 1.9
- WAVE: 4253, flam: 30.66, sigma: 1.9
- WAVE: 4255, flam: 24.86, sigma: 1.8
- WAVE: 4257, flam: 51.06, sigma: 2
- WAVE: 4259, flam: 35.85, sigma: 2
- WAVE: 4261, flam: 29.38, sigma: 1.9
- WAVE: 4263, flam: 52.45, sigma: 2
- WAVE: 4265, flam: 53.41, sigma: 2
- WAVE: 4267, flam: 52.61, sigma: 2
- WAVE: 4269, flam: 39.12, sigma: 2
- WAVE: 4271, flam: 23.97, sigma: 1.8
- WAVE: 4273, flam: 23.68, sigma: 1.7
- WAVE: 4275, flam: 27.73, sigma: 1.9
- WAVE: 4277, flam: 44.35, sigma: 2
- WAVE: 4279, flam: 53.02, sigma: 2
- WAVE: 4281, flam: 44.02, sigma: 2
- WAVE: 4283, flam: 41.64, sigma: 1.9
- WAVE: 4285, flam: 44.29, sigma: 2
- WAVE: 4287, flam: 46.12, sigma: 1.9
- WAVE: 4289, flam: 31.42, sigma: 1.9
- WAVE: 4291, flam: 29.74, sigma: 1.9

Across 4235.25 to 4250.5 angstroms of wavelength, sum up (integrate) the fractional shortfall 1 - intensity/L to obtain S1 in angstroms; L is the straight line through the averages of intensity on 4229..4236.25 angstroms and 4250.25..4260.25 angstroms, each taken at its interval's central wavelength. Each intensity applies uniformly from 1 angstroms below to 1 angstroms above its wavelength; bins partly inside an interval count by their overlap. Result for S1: -4.7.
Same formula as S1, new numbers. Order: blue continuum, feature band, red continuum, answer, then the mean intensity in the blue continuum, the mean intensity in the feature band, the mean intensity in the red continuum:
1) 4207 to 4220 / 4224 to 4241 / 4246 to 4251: 5.1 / 47.4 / 30.1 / 39.9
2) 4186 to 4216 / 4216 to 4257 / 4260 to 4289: 5.4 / 42.5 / 36.1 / 40.8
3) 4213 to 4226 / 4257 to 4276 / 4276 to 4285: 2.4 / 38.1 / 38.3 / 45.6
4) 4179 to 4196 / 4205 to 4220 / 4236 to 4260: -2.0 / 43.2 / 47.6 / 40.4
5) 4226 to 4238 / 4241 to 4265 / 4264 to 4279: -4.5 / 29.1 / 40.5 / 38.9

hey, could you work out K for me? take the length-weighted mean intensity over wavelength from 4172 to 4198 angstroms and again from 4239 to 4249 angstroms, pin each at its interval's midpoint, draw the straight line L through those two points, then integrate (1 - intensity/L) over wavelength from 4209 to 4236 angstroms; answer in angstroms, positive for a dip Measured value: 5.2 angstroms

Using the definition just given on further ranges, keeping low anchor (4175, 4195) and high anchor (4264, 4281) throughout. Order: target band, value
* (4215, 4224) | -0.11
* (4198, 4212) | -0.27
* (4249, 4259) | 1.45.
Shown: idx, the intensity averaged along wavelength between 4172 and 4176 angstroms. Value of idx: 33.5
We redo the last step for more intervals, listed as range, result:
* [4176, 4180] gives 41.8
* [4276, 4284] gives 45.8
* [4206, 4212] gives 50.7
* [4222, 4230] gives 19.1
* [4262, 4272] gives 44.3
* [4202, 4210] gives 47.2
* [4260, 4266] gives 45.1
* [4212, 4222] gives 45.8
